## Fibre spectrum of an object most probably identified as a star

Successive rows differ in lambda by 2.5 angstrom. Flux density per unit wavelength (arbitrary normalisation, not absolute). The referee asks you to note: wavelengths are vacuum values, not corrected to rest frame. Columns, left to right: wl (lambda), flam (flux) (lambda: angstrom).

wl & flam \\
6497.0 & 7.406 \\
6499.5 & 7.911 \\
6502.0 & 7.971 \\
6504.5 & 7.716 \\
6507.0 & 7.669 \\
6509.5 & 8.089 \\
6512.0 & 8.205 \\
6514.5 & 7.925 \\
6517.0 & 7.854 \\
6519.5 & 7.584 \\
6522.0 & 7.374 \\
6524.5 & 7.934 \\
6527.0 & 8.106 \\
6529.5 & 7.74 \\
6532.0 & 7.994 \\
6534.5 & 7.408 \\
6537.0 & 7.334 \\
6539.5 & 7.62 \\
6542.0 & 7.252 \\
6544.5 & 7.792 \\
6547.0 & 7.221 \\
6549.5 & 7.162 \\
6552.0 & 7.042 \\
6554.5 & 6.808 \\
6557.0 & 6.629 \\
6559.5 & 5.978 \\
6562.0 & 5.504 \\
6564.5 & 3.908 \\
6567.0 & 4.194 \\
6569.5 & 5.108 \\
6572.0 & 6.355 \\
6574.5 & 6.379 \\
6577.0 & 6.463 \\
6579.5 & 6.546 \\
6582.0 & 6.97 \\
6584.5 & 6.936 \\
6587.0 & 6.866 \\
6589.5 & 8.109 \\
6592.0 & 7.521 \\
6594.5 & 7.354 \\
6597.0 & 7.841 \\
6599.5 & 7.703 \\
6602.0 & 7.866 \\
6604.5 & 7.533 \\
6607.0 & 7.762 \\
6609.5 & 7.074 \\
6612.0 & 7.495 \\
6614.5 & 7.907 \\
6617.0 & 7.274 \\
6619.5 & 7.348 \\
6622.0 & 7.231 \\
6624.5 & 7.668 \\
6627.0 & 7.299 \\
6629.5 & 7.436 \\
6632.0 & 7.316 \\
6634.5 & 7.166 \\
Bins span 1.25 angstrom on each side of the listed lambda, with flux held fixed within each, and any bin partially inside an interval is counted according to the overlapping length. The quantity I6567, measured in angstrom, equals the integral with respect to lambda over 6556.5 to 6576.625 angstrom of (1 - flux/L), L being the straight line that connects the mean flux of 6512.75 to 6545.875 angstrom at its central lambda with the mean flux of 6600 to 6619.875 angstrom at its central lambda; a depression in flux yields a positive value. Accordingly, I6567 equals 5.6 angstrom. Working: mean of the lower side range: 7.69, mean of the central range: 5.51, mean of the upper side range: 7.55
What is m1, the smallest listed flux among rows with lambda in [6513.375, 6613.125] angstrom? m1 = 3.908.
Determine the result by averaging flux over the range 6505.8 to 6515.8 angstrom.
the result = 7.97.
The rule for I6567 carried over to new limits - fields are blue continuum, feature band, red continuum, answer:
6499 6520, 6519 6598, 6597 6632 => 8.4 angstrom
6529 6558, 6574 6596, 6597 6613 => 1.4 angstrom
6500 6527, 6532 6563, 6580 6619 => 2.7 angstrom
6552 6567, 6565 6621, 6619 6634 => -3.5 angstrom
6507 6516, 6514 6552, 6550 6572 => -3.2 angstrom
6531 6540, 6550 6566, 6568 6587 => 2.2 angstrom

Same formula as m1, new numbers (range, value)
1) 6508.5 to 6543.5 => 7.252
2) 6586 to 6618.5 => 6.866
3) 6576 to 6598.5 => 6.463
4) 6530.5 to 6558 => 6.629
